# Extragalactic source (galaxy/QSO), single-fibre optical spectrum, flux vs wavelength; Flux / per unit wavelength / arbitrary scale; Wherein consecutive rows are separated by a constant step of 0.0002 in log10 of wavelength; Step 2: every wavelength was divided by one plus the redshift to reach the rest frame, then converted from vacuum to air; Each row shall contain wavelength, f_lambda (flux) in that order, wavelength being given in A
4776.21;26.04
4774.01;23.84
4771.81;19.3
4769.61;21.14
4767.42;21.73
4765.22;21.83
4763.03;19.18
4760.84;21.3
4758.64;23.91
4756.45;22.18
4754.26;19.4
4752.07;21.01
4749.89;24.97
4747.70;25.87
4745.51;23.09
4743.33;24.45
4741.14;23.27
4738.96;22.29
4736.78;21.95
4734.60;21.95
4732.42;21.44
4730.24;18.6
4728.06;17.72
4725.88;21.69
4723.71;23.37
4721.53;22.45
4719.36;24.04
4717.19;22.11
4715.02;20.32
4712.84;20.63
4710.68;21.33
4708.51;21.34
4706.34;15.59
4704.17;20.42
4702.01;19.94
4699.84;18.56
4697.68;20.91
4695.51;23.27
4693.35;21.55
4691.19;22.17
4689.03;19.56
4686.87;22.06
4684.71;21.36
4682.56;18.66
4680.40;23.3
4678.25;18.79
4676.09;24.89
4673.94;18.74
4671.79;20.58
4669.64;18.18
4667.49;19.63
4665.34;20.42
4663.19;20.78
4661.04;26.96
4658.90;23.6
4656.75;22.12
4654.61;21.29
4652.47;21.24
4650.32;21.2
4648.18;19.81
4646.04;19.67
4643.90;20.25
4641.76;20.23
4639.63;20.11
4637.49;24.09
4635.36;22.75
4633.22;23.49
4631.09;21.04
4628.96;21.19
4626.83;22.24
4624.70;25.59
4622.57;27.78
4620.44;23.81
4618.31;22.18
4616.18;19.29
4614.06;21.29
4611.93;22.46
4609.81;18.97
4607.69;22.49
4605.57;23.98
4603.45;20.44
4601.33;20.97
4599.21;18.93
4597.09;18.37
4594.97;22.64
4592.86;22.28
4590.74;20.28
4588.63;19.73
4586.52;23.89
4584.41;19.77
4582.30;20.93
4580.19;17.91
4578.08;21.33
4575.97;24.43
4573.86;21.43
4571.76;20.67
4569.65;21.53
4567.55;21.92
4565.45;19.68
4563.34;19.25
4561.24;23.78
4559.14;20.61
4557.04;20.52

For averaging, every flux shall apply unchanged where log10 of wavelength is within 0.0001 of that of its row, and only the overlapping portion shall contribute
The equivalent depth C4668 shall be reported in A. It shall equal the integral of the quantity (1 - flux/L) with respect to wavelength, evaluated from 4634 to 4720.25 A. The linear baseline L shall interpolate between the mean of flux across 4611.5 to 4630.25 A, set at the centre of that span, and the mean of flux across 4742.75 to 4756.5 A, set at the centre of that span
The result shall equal 7.0 A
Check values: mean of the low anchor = 22.9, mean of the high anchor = 23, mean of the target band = 21.1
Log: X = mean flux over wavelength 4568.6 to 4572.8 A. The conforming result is 21.1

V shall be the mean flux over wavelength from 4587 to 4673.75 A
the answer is 21.5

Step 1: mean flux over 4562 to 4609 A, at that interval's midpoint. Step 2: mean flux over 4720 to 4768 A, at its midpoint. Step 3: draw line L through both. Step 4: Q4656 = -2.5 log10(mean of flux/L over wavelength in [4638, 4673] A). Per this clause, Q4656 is 0.02 mag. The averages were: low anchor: 21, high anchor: 22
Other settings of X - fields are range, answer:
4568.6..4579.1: 21.9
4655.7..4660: 22.9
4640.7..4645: 20.2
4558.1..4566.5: 20.8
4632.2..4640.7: 22.6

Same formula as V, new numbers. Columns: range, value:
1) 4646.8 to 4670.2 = 21.4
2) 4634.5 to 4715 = 21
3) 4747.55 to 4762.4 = 22.3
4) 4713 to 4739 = 21.4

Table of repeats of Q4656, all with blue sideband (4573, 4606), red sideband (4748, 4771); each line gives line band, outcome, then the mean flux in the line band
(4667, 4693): 0.04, 20.7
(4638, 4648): 0.05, 20.3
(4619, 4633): -0.12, 23.6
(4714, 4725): -0.04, 22.5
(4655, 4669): -0.04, 22.1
